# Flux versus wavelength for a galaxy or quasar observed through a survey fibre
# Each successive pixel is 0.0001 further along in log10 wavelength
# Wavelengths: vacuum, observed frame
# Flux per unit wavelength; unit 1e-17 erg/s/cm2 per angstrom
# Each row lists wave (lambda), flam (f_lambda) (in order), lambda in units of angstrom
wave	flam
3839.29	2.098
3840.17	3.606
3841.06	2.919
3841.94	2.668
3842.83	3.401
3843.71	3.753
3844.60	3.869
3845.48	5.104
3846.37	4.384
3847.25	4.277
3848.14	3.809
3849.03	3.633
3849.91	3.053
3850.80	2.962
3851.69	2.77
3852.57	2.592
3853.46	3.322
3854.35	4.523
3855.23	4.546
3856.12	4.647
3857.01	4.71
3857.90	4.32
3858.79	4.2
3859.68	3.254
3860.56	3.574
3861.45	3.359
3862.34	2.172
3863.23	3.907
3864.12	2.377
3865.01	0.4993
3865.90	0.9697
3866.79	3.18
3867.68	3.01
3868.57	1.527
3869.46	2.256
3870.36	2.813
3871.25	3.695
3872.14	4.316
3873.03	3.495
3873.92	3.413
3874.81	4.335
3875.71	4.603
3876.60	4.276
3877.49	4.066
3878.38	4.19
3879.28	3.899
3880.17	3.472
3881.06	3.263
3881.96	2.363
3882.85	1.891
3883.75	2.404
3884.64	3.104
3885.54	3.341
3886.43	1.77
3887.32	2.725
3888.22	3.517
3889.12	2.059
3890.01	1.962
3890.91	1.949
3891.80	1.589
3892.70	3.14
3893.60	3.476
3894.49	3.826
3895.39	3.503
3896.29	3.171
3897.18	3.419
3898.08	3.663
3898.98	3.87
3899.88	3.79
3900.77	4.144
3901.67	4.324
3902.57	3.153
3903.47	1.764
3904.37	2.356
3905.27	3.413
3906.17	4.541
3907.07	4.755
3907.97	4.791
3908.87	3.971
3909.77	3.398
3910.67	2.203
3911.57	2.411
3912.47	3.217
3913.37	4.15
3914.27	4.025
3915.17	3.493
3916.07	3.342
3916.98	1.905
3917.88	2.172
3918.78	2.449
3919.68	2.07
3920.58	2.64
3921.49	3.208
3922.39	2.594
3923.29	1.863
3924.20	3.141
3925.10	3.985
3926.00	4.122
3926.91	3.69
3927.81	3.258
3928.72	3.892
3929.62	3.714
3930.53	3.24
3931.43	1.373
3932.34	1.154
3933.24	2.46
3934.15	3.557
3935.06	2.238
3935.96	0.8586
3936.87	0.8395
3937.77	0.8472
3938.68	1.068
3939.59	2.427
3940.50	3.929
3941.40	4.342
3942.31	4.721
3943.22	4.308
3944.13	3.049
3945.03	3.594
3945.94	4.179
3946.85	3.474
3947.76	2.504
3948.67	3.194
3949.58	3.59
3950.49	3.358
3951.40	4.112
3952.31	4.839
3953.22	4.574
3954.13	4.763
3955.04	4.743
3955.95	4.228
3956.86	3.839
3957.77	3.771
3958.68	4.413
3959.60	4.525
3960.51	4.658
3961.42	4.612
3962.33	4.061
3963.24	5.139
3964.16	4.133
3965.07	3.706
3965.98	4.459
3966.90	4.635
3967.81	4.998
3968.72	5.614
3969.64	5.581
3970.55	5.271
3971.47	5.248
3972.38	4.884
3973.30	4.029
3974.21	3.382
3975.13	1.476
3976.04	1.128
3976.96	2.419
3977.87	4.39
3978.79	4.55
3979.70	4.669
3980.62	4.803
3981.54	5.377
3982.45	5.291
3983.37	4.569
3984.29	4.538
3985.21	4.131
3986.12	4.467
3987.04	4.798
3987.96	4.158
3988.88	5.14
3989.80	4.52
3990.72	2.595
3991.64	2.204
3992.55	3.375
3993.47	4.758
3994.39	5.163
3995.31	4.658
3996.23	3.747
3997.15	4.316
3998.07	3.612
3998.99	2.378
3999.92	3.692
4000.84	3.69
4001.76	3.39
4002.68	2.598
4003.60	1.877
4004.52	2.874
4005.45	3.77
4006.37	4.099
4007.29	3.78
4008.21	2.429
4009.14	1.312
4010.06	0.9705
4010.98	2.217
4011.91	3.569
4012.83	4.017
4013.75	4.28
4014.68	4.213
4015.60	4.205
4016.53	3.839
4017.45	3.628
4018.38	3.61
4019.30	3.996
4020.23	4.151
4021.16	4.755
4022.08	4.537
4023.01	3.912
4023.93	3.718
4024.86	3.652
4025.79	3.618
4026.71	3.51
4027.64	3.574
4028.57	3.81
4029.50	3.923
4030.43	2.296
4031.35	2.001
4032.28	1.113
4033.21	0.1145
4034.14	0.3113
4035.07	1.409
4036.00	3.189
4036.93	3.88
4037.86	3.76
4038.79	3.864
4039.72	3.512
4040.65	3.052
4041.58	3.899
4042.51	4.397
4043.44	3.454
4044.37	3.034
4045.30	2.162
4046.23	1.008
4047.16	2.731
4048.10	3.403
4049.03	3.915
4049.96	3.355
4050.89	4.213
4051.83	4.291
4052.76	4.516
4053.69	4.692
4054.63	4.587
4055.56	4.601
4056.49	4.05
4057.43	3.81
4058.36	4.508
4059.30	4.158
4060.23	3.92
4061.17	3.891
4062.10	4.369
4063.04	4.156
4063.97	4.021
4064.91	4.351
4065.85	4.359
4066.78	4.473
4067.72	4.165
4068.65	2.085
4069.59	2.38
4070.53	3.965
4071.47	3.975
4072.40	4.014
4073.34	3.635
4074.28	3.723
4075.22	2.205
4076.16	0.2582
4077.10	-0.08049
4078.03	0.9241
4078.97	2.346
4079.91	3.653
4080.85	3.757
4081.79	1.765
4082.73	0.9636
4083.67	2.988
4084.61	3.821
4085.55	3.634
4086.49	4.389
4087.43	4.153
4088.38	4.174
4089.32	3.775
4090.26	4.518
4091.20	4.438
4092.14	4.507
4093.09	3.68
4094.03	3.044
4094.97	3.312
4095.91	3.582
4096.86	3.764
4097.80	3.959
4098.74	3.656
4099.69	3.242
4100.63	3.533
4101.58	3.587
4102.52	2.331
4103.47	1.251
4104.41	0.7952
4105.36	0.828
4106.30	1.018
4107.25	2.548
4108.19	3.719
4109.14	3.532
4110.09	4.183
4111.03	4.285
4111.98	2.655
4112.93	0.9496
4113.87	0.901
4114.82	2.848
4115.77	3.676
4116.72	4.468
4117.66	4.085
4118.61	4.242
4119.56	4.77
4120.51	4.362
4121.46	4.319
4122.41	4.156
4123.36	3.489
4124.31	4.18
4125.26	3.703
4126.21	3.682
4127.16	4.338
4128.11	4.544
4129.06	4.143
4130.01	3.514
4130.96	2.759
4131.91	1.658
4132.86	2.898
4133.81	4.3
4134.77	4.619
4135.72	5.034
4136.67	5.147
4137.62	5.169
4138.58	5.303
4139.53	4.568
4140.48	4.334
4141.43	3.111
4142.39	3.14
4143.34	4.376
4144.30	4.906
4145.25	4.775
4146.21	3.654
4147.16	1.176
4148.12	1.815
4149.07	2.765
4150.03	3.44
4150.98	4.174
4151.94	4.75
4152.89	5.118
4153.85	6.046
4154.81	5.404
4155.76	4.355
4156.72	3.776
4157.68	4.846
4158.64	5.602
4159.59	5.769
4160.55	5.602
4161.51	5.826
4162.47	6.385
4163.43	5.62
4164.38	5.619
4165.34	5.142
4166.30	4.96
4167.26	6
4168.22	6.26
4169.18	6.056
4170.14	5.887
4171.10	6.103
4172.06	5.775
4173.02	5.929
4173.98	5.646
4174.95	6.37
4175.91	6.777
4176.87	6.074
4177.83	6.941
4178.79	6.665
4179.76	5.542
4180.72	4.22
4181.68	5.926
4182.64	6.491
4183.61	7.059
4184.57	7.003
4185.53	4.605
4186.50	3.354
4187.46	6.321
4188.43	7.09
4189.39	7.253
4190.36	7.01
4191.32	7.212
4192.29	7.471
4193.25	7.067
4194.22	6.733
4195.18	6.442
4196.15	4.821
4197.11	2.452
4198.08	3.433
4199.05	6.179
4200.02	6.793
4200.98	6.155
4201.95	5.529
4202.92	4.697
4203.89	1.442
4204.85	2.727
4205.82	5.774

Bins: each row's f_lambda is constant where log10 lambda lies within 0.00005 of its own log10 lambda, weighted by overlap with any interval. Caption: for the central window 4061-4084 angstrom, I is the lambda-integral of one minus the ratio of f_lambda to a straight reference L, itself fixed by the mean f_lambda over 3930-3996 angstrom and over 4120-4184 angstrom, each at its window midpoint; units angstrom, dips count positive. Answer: 7.1 angstrom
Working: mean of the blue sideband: 3.83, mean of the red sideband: 4.81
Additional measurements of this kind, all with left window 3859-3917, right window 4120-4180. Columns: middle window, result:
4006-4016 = 1.89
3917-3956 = 4.23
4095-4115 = 7.76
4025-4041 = 5.00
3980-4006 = -1.05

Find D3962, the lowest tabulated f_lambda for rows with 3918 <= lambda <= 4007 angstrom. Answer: 0.8395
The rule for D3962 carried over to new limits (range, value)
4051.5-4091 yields -0.08049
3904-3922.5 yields 1.905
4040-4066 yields 1.008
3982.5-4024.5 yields 0.9705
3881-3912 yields 1.589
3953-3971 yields 3.706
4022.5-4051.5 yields 0.1145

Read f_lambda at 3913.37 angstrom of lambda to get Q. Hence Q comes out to 4.15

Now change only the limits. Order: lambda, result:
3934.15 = 3.557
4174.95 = 6.37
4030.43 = 2.296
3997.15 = 4.316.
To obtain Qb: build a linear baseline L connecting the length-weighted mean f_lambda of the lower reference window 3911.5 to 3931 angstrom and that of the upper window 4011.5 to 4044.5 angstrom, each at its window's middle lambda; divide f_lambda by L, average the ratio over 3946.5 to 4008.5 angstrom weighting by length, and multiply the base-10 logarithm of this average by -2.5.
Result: -0.23 mag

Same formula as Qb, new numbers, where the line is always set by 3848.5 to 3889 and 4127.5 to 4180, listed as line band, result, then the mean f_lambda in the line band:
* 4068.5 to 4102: 0.36 mag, 3.21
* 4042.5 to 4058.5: 0.16 mag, 3.67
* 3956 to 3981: -0.12 mag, 4.23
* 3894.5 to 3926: 0.06 mag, 3.28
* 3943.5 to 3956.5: -0.05 mag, 3.88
